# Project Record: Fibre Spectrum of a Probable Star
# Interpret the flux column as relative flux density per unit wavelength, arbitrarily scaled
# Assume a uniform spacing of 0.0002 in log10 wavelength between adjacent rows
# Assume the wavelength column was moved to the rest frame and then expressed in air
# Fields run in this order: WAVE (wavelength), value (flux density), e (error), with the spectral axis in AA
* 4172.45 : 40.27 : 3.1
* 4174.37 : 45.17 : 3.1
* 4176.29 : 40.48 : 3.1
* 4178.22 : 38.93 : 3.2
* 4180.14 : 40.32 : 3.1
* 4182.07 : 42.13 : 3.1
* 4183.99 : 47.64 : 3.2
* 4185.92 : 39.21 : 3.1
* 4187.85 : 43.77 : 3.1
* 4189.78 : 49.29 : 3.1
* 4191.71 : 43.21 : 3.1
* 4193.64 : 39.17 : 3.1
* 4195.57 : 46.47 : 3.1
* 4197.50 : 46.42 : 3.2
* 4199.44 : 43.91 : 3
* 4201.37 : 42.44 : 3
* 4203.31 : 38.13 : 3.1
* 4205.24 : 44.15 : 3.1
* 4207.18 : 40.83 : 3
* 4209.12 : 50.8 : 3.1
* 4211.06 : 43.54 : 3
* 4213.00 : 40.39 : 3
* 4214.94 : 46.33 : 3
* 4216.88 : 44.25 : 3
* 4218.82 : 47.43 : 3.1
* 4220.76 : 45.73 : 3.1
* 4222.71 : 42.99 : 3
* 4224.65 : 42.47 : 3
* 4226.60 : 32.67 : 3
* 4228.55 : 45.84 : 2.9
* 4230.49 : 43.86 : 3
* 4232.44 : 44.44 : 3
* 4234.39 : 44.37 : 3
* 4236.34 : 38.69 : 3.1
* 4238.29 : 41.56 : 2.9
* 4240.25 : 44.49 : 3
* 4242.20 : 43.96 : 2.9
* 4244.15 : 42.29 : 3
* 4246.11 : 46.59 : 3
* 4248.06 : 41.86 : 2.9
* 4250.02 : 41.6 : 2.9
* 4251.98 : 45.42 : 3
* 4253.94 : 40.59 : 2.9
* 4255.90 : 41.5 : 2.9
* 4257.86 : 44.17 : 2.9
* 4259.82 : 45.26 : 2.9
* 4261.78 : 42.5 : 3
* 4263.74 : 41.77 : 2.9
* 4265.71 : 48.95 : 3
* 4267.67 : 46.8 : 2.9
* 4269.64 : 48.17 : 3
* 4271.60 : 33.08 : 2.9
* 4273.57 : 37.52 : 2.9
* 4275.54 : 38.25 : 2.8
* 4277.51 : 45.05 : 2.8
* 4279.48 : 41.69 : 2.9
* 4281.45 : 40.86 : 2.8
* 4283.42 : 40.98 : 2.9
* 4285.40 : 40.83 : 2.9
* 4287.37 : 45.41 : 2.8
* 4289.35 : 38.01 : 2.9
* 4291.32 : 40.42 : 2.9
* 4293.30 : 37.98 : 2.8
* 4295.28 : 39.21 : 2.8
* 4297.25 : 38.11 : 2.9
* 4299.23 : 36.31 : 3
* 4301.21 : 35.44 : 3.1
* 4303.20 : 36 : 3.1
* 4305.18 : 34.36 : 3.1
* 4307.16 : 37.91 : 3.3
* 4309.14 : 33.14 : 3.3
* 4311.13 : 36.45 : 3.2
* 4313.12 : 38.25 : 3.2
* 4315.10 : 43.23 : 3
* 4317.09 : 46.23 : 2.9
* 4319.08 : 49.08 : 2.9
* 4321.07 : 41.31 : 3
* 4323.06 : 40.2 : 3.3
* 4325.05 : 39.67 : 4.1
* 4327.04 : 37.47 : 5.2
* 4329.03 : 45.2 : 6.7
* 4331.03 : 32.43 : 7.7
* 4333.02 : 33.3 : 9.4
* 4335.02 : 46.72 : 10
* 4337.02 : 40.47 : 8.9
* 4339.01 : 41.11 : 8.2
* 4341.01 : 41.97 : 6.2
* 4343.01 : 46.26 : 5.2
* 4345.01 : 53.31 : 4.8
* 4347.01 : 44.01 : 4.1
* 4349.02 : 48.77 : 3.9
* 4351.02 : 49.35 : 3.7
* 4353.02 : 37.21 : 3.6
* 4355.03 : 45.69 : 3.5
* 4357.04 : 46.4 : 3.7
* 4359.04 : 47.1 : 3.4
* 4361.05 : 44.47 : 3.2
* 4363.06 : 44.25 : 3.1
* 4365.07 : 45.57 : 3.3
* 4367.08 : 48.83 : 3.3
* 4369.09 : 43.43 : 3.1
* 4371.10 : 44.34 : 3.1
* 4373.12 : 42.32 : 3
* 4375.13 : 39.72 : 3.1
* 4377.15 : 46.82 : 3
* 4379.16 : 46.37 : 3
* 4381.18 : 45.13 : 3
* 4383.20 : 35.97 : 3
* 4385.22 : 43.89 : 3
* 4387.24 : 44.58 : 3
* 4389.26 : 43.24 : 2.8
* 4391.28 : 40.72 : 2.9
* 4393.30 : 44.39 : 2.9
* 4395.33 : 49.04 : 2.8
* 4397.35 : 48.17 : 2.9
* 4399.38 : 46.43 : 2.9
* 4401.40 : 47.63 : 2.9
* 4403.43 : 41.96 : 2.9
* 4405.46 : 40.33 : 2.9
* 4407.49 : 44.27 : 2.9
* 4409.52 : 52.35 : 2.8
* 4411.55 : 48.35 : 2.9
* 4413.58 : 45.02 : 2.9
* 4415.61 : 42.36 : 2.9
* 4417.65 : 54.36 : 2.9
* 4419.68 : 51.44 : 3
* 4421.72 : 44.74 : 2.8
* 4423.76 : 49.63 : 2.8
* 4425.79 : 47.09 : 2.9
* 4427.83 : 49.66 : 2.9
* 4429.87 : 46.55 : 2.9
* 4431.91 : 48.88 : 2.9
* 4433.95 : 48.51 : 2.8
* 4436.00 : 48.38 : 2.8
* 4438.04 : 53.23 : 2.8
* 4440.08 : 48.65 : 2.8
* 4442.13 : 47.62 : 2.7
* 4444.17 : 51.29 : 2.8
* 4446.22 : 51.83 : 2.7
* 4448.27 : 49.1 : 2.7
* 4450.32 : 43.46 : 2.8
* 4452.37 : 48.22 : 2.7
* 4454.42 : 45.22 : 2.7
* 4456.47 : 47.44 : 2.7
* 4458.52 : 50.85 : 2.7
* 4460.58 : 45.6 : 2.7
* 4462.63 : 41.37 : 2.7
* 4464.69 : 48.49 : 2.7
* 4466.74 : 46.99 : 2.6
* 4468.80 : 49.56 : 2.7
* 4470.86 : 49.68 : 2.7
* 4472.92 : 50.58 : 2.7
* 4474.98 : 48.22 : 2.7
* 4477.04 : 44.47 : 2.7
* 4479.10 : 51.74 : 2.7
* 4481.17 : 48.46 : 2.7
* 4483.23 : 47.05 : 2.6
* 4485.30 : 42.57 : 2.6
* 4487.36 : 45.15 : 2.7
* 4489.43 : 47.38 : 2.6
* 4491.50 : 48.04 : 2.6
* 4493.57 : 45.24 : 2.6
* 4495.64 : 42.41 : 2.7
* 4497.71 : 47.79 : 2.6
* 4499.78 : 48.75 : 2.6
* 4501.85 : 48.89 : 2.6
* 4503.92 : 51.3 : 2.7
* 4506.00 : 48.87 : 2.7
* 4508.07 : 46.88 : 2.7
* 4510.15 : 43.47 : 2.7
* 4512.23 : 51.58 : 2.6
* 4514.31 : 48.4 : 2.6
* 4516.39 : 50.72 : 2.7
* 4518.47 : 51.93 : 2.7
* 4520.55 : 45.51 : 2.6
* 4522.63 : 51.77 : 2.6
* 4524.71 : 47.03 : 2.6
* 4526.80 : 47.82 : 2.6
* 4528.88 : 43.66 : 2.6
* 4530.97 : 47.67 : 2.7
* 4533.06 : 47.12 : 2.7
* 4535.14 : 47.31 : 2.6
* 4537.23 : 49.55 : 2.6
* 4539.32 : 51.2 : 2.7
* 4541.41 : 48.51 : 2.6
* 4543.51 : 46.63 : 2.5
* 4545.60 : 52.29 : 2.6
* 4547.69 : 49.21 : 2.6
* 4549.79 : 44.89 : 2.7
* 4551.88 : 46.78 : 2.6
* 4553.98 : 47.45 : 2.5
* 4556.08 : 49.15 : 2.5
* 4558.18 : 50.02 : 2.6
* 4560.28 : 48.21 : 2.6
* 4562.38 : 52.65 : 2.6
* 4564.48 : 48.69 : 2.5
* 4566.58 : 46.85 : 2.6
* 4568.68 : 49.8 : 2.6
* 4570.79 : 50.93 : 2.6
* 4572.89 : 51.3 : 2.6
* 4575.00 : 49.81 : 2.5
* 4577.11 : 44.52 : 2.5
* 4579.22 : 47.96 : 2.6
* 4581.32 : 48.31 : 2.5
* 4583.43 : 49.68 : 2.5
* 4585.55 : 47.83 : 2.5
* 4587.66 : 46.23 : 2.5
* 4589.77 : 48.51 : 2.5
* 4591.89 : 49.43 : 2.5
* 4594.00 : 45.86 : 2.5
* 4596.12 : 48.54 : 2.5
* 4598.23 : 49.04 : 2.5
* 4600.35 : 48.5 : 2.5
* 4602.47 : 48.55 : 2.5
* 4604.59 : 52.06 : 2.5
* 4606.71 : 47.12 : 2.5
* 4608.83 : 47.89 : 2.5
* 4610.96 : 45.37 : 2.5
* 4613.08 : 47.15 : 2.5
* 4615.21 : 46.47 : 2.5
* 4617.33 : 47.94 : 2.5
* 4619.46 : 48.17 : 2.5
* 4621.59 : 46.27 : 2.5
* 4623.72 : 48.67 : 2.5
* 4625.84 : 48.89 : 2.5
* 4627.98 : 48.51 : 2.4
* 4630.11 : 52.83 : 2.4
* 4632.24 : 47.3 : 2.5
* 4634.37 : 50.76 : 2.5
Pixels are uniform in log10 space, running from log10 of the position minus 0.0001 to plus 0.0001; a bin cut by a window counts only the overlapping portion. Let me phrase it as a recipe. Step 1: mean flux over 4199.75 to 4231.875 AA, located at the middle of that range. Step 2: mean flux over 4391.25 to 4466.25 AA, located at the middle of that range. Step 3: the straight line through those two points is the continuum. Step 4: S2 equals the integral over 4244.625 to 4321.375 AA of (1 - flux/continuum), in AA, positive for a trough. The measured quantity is 6.1 AA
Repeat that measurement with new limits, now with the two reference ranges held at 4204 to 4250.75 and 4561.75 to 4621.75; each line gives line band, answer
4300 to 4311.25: 2.3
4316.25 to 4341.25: 2.0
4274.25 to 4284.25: 0.6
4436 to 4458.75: -1.2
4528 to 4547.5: -0.3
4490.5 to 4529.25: -0.6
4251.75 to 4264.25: 0.2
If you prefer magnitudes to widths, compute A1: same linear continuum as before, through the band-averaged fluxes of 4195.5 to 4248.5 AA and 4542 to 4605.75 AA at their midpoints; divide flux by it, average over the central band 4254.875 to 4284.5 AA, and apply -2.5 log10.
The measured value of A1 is 0.04 mag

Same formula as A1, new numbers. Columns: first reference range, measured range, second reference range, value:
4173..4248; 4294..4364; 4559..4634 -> 0.086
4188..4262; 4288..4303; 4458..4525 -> 0.173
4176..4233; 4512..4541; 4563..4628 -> -0.028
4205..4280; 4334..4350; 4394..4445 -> 0.011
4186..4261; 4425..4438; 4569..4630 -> -0.057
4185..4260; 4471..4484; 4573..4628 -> -0.047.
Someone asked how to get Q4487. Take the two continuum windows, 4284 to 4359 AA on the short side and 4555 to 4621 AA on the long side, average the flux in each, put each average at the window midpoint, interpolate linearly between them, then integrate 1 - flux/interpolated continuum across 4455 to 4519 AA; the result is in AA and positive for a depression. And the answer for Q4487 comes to -2.84 AA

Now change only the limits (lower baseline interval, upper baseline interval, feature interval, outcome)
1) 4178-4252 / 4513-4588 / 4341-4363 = -0.26 AA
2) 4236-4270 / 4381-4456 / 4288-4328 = 5.13 AA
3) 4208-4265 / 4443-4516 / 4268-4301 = 3.04 AA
